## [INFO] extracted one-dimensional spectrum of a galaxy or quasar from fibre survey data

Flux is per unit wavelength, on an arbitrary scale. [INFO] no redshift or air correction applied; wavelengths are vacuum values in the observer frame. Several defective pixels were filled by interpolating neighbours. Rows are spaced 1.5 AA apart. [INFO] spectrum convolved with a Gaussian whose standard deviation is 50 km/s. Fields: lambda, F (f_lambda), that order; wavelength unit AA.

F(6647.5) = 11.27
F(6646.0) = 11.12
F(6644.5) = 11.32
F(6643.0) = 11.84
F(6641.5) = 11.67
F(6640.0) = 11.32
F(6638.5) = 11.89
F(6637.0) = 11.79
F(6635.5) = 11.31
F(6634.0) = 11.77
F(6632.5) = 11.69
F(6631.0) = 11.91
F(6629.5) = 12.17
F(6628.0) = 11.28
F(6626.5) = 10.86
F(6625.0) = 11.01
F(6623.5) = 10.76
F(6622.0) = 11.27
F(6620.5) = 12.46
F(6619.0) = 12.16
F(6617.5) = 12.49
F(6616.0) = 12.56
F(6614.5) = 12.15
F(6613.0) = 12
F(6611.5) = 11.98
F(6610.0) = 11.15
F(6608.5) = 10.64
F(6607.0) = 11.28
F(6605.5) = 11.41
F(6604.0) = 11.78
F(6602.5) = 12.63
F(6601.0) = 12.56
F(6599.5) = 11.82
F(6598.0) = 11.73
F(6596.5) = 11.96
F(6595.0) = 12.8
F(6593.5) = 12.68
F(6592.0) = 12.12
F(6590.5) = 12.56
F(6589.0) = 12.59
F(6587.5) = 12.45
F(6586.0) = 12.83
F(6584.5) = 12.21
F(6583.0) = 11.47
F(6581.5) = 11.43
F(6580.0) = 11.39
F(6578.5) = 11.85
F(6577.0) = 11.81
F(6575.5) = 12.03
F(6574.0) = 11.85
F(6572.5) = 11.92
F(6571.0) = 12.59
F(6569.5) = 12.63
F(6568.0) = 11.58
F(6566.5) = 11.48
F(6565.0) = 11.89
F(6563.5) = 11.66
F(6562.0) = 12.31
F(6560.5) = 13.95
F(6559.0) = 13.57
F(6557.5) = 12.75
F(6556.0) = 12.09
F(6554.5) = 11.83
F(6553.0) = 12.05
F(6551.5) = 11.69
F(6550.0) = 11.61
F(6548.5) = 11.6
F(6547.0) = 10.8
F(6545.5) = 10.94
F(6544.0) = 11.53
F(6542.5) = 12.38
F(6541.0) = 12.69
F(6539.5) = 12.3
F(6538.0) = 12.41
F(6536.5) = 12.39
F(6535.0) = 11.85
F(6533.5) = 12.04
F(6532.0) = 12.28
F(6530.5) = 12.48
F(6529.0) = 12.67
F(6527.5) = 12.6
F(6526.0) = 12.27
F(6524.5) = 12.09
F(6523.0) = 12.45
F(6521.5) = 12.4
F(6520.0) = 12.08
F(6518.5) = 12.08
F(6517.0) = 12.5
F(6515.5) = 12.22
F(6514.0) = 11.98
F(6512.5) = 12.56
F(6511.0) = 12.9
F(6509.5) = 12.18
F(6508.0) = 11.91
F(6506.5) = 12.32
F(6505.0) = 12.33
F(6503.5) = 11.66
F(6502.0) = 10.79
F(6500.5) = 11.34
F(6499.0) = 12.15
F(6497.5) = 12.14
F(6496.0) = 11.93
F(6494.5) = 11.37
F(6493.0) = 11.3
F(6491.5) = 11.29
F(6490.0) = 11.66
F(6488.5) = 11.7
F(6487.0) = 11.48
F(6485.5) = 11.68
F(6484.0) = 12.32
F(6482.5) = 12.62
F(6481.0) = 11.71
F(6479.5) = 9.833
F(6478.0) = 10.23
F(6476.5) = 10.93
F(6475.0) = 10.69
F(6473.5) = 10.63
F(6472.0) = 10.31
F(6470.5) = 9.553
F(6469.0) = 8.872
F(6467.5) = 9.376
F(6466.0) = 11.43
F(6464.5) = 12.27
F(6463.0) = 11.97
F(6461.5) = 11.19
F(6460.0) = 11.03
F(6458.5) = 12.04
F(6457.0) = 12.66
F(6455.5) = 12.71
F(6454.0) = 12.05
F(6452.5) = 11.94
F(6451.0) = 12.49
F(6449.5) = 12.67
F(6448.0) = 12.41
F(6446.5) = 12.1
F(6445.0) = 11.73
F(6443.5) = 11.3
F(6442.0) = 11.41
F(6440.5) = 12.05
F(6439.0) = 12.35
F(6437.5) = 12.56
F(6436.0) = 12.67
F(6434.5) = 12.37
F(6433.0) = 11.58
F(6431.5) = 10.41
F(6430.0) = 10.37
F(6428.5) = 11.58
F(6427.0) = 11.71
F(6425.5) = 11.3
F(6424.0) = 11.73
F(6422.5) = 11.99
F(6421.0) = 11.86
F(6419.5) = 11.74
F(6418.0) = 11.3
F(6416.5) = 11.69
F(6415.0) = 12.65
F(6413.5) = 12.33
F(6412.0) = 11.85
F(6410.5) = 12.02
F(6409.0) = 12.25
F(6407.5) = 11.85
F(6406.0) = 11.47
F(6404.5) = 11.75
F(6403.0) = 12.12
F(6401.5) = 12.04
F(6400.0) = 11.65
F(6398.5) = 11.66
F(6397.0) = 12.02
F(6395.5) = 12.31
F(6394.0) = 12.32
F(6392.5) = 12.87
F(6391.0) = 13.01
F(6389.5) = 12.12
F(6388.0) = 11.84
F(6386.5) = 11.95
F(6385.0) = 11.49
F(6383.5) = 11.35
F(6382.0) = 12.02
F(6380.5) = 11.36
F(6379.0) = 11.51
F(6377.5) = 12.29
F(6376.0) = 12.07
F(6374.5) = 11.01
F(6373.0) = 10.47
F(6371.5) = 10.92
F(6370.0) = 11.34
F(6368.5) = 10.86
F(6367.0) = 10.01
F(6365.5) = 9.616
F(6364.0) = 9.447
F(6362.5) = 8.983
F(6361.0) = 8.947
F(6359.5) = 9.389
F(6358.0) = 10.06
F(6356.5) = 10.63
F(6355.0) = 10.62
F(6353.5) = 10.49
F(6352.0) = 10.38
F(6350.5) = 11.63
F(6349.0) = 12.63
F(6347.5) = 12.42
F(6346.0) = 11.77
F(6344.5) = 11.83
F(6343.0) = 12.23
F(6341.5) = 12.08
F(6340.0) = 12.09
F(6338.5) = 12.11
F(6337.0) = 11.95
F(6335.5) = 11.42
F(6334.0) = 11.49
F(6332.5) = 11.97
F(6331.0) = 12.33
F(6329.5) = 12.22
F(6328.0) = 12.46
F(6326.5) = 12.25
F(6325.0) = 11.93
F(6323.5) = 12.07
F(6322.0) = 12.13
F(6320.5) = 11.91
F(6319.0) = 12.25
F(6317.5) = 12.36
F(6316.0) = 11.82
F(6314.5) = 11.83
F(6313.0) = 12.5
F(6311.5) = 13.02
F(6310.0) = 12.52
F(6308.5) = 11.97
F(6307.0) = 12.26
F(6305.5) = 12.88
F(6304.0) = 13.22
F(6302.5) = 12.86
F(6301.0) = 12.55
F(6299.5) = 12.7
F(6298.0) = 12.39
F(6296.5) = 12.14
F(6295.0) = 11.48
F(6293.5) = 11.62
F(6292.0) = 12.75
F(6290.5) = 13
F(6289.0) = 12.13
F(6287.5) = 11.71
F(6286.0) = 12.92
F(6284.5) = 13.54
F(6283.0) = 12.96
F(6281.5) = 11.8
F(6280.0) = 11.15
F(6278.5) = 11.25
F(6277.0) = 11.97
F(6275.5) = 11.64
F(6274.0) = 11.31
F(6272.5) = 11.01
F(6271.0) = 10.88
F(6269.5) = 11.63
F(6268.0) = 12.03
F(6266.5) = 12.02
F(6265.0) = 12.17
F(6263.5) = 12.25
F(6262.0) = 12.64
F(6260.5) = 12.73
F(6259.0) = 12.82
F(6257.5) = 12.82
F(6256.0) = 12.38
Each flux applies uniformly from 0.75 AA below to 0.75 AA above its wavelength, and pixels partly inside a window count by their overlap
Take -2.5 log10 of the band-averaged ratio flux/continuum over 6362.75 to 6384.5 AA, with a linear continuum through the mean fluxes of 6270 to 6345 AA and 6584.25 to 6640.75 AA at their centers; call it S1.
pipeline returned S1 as 0.10 mag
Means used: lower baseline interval 12.1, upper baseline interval 11.9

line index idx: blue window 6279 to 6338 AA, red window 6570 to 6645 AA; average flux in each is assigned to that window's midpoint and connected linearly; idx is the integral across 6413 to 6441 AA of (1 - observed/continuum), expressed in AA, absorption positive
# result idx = 0.72 AA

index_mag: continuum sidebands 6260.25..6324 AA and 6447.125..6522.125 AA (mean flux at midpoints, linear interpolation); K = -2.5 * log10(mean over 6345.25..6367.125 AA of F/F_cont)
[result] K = 0.15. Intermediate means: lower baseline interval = 12.2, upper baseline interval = 11.6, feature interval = 10.5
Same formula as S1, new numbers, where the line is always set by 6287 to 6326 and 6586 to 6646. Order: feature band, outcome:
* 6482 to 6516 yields 0.01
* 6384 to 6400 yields 0.01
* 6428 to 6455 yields 0.02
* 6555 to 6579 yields -0.03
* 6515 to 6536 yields -0.03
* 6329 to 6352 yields 0.03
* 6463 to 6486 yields 0.11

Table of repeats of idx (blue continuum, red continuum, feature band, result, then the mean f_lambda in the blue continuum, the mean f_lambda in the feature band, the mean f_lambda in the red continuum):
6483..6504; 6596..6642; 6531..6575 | -1.6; 11.6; 12.1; 11.7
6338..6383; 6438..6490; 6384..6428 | -2.9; 11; 12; 11.5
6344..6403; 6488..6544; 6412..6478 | 0.6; 11.3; 11.6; 12.1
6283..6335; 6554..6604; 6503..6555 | 0.5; 12.3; 12.1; 12.2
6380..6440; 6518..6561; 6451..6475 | 1.6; 11.9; 11.2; 12.2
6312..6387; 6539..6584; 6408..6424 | -0.5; 11.4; 12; 12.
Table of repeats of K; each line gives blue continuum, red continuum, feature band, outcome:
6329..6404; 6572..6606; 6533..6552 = 0.008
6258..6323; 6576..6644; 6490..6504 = 0.039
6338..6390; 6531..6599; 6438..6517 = 0.005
